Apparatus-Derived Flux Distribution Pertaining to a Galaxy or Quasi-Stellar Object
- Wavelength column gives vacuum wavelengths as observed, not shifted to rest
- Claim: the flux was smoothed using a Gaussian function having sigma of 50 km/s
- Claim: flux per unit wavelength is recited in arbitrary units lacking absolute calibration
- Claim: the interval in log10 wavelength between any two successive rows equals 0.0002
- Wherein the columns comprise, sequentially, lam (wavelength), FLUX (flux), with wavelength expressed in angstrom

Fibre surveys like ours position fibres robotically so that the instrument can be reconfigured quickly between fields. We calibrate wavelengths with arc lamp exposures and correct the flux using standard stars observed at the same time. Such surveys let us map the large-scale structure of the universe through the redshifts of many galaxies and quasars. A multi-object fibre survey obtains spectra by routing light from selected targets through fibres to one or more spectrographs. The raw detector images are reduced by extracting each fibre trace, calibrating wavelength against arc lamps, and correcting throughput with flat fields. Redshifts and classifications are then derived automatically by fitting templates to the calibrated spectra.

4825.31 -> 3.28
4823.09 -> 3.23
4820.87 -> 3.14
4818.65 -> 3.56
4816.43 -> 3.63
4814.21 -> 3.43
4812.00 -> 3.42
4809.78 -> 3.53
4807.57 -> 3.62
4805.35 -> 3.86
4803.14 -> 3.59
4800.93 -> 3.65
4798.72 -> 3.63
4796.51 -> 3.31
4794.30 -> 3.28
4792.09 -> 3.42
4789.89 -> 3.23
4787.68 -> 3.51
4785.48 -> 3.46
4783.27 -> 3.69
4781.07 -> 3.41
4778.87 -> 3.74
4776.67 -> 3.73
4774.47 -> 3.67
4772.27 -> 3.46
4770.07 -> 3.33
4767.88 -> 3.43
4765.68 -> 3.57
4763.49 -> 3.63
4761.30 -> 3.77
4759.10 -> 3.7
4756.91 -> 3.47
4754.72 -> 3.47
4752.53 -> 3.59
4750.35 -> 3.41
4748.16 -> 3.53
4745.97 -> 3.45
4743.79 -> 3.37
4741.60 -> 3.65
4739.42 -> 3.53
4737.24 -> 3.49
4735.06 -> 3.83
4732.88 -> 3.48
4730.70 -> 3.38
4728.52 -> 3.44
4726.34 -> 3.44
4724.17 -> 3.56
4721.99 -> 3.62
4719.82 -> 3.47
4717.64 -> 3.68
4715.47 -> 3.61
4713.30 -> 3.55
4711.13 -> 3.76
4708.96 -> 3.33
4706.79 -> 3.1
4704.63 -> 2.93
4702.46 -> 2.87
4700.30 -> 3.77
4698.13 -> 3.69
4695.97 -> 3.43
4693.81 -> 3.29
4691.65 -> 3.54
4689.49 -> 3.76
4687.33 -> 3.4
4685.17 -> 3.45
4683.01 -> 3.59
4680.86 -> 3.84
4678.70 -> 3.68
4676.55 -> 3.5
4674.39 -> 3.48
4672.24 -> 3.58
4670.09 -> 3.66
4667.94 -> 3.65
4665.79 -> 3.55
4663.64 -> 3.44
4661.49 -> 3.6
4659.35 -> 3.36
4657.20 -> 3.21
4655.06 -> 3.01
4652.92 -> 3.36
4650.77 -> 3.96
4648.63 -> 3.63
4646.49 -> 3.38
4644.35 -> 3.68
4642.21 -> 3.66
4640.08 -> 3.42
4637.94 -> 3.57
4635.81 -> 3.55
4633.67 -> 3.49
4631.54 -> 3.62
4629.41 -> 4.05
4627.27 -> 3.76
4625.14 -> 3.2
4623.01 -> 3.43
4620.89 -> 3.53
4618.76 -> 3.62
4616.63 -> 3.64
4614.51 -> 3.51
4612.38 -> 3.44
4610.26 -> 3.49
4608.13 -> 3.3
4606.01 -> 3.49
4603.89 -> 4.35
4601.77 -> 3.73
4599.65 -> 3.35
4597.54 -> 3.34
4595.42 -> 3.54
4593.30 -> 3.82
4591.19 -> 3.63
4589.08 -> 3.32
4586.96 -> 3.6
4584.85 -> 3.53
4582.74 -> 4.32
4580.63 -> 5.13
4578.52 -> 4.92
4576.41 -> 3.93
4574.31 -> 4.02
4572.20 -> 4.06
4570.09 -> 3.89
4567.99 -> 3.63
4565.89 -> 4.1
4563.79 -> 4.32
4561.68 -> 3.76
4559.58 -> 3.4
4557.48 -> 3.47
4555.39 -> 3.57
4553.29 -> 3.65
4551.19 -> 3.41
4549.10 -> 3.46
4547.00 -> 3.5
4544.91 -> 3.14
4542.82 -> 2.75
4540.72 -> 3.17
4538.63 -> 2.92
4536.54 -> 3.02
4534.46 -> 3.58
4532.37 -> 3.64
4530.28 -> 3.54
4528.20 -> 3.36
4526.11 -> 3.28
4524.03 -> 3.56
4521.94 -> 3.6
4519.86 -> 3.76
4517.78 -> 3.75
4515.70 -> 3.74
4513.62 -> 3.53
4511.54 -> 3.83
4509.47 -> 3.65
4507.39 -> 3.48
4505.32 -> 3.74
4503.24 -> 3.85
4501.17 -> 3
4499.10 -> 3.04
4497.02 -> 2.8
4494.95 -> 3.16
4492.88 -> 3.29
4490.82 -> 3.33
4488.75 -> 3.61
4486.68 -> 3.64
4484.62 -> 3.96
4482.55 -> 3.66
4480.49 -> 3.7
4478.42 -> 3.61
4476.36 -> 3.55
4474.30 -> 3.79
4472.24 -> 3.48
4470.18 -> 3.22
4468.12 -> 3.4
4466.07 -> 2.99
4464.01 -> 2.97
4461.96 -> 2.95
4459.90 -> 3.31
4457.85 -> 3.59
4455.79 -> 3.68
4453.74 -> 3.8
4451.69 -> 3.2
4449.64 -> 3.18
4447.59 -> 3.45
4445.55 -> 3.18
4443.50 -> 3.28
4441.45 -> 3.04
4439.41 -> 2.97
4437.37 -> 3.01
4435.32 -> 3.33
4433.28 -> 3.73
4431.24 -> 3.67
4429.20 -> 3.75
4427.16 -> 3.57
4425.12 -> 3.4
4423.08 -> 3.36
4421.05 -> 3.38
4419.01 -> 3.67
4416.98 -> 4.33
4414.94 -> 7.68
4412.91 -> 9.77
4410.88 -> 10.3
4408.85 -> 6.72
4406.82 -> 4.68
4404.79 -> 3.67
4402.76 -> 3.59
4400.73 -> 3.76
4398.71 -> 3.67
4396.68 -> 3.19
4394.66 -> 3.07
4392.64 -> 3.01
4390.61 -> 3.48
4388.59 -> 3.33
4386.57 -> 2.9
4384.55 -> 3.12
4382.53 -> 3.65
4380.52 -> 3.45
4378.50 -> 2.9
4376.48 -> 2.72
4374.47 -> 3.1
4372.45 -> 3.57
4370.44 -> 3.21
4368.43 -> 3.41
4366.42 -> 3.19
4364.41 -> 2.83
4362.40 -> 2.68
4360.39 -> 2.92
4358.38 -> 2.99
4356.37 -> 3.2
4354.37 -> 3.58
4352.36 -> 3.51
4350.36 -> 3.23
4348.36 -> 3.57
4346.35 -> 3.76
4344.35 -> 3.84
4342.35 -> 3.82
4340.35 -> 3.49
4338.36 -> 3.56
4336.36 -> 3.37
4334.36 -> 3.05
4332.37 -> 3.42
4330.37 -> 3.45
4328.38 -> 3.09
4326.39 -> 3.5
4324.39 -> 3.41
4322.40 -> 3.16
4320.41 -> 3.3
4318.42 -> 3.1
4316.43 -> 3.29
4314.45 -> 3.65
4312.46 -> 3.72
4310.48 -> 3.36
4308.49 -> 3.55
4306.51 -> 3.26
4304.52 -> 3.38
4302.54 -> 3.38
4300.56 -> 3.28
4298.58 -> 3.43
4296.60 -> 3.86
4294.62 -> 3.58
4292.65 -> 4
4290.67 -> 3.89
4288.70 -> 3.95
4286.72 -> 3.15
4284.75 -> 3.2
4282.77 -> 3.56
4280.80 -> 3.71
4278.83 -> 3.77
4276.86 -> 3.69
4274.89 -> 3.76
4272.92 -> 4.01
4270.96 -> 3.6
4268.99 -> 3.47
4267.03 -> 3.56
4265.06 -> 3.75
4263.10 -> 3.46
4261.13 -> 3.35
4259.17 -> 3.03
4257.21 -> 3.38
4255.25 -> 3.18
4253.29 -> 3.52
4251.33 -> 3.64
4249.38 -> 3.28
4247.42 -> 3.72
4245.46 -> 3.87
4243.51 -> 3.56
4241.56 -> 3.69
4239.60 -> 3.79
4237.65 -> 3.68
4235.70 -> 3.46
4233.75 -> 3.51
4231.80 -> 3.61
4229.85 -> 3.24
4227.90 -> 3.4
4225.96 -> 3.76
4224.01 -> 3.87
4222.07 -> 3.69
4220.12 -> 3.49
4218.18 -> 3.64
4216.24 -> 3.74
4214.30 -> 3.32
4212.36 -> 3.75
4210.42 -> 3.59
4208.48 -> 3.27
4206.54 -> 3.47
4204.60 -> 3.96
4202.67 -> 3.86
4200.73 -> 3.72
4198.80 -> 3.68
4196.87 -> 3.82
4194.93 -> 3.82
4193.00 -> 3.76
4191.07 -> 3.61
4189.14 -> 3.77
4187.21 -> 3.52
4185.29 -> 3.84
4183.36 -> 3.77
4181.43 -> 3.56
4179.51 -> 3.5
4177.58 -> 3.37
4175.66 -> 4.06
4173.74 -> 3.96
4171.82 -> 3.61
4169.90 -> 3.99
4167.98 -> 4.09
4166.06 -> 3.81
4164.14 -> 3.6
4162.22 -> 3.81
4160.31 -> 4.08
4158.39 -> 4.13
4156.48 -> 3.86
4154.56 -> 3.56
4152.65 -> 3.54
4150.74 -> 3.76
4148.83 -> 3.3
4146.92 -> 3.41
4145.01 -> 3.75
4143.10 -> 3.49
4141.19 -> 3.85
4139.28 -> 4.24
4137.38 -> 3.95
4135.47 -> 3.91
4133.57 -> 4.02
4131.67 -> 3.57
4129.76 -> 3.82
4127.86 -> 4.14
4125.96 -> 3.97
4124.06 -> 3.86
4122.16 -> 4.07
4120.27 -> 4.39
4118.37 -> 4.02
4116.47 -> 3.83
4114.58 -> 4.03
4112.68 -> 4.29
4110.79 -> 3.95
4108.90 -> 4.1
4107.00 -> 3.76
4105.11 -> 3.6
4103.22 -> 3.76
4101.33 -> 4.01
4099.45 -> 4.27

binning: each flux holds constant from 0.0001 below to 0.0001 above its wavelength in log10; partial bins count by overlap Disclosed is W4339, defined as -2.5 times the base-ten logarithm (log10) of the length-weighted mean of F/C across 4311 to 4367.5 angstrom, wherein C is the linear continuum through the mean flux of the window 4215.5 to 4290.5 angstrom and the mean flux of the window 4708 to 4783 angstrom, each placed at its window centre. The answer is 0.07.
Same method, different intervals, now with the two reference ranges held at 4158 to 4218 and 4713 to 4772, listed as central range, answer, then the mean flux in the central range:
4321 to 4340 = 0.11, 3.34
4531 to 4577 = 0.01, 3.56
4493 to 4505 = 0.13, 3.21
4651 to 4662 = 0.07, 3.34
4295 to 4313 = 0.07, 3.47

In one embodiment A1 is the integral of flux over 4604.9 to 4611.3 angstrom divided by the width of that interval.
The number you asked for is 3.43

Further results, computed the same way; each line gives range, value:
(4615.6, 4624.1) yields 3.55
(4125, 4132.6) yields 3.87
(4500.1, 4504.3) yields 3.42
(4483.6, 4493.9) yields 3.57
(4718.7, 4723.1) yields 3.54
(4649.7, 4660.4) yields 3.38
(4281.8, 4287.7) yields 3.3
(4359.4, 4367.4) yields 2.9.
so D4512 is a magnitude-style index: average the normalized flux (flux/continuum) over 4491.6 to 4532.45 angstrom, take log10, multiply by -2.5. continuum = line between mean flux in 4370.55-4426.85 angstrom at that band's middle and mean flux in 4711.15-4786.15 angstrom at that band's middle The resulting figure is 0.15 mag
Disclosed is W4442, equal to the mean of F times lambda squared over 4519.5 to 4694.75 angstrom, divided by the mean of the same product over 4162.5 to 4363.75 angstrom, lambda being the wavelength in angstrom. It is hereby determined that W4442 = 1.2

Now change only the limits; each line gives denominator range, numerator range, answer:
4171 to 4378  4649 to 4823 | 1.23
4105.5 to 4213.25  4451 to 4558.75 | 1.06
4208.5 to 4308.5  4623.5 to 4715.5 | 1.18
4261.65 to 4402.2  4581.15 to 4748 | 1.20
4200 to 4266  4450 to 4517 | 1.09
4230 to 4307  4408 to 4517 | 1.17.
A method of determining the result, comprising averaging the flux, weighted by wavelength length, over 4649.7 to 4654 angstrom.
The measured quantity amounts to 3.65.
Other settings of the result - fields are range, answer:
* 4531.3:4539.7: 3.29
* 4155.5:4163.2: 3.97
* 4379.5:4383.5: 3.55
